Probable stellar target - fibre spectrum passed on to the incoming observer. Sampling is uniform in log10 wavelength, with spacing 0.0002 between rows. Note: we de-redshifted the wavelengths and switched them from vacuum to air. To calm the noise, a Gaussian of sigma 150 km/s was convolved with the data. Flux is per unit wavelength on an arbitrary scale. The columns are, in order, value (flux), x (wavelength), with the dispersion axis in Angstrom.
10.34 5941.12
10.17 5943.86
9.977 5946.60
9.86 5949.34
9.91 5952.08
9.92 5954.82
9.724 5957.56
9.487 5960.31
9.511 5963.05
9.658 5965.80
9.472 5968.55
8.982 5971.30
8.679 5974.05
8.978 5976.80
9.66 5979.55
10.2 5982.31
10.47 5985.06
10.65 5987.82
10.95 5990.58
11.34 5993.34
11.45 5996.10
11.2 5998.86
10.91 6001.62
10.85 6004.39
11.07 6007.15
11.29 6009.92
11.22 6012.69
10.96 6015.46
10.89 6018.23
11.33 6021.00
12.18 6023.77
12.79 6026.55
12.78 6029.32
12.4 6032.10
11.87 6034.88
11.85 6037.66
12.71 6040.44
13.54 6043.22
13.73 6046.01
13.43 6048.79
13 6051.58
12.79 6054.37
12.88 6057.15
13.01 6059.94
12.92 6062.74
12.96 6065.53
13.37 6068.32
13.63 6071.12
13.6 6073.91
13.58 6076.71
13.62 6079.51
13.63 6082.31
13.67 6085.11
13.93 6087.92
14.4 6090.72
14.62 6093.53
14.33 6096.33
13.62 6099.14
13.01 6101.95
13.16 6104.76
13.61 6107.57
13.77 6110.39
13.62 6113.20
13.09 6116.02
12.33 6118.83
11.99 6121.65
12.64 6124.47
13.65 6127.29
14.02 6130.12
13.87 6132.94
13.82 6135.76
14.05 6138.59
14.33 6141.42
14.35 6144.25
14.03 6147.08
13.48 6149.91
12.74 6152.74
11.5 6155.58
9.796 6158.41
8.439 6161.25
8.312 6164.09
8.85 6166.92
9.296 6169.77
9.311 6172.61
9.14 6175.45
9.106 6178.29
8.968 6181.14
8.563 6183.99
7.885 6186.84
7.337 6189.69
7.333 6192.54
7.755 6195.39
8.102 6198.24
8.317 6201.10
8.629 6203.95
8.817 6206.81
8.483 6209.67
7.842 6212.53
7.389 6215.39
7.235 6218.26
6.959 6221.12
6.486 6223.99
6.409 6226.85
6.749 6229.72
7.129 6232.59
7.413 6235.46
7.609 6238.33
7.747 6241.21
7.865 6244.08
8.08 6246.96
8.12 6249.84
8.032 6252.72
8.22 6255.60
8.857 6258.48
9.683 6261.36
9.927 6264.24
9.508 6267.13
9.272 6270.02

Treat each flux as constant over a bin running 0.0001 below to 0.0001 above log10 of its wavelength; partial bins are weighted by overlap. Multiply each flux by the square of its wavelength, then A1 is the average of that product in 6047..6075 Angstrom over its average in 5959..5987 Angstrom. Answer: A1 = 1.4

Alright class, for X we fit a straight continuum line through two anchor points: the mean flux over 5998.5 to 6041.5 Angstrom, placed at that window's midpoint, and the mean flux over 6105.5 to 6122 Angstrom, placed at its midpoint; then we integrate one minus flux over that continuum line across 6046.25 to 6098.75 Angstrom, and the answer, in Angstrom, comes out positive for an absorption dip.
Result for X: -4.4 Angstrom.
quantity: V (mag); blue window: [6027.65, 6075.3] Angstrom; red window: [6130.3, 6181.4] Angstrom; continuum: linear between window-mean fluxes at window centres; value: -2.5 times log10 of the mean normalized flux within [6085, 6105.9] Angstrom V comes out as -0.13 mag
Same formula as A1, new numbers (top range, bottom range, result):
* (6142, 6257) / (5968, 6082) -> 0.78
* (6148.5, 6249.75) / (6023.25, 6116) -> 0.66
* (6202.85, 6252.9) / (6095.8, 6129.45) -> 0.60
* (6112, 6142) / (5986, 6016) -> 1.26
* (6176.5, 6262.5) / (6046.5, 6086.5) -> 0.62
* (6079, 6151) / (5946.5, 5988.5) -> 1.48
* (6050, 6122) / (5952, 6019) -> 1.35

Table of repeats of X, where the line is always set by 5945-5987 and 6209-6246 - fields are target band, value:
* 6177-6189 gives -1.29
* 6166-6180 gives -2.41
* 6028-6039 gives -3.86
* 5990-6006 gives -3.01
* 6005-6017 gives -2.42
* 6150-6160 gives -4.53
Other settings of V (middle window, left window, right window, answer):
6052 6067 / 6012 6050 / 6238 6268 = -0.099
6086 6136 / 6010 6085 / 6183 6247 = -0.246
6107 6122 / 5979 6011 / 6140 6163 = -0.102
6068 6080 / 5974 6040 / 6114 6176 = -0.173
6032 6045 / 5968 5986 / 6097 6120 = -0.113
